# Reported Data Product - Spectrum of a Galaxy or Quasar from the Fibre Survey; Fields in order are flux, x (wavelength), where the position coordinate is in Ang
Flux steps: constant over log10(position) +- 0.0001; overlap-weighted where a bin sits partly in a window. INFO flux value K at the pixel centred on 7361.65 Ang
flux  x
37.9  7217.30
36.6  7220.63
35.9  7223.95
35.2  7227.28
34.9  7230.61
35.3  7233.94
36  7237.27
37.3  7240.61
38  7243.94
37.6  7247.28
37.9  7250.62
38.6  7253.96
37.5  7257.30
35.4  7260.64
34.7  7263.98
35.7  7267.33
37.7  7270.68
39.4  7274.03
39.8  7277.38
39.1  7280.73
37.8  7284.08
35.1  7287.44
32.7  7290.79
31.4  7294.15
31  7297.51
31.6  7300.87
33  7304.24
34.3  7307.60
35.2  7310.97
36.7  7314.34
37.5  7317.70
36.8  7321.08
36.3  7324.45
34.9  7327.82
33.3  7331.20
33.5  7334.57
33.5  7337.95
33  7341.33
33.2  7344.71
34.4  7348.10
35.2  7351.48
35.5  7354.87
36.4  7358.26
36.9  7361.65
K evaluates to 36.9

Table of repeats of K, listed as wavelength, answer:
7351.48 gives 35.2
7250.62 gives 37.9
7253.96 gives 38.6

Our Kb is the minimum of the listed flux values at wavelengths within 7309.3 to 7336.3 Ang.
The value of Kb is 33.3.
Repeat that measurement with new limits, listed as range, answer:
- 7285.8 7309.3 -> 31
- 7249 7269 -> 34.7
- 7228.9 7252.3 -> 34.9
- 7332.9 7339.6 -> 33.5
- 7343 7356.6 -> 33.2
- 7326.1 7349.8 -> 33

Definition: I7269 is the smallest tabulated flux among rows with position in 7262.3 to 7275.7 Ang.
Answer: 34.7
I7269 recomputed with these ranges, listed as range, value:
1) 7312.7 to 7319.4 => 36.7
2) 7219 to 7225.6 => 35.9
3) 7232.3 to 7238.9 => 35.3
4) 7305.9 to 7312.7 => 34.3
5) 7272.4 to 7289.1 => 35.1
